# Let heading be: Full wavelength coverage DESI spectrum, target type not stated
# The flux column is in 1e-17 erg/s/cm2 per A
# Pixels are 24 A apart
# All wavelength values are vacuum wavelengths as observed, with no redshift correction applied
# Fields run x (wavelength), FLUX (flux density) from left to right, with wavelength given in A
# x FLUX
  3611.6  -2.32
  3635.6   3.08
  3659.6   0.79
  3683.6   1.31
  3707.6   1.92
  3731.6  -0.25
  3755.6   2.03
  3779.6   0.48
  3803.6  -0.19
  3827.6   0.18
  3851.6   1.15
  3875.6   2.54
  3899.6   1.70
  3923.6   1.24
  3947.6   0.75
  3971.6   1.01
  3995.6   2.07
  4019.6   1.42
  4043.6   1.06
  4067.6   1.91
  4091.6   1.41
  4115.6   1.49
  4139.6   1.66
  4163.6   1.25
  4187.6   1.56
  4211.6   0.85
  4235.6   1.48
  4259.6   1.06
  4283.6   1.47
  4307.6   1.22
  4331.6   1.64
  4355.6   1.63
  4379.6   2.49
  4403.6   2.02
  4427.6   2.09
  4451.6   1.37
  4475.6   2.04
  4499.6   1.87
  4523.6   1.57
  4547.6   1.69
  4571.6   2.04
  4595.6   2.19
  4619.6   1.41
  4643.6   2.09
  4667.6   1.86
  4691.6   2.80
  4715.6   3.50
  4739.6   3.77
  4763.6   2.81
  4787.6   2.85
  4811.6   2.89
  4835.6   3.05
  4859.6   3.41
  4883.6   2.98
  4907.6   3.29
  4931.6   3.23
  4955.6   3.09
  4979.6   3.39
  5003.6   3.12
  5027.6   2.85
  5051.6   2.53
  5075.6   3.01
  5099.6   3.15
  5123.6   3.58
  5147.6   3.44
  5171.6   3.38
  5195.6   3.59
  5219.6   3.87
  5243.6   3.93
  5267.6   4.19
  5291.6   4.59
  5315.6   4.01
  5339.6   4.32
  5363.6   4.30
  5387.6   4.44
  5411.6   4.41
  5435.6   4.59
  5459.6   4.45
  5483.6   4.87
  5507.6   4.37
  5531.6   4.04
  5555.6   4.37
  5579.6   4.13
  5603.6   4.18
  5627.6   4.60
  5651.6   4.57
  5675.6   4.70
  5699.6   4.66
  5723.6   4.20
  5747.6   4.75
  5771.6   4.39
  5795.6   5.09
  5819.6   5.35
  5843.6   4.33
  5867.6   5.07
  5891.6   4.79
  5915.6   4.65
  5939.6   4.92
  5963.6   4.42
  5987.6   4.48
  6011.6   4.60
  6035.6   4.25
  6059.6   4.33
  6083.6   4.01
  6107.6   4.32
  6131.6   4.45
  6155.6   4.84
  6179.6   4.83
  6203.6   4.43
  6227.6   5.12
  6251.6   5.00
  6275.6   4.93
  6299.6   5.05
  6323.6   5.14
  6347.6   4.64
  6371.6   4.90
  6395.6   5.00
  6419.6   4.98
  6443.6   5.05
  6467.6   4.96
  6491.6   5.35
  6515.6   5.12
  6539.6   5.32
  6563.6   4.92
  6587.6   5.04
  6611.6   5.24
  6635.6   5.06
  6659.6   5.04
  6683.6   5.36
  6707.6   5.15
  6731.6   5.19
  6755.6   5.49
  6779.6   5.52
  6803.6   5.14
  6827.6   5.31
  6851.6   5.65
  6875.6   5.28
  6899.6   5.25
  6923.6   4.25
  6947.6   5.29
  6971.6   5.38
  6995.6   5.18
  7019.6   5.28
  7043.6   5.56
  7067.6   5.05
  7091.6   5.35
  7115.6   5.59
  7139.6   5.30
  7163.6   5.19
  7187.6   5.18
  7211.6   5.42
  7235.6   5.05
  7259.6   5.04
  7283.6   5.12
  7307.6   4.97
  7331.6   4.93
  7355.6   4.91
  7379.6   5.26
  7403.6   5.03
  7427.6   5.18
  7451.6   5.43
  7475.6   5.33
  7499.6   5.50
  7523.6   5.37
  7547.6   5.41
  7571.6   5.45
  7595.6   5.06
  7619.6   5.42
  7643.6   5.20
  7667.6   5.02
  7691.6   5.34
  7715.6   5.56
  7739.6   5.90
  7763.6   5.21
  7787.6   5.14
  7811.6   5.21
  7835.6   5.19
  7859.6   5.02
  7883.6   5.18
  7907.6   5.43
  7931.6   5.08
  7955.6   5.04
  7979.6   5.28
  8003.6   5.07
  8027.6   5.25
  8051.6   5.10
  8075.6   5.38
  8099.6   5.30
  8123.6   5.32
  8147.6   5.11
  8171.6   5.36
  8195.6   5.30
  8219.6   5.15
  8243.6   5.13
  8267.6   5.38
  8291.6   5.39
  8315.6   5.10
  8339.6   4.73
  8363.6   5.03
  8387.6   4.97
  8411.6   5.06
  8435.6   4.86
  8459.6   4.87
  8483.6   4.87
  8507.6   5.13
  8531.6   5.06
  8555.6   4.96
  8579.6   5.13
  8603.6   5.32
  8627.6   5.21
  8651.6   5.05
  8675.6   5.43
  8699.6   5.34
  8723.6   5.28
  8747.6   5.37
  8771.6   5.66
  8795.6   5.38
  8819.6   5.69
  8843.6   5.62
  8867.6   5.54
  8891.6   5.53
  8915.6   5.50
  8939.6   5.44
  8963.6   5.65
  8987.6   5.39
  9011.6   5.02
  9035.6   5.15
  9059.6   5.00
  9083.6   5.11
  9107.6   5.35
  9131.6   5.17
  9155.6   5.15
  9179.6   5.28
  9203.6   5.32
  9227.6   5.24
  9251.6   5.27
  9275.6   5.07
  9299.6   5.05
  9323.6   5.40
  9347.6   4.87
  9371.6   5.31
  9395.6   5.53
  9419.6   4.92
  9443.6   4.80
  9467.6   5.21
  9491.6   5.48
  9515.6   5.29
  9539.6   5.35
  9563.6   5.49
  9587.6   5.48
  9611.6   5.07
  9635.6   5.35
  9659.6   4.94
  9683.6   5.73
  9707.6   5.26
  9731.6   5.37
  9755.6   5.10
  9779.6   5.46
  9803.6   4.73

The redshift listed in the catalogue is 0.175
